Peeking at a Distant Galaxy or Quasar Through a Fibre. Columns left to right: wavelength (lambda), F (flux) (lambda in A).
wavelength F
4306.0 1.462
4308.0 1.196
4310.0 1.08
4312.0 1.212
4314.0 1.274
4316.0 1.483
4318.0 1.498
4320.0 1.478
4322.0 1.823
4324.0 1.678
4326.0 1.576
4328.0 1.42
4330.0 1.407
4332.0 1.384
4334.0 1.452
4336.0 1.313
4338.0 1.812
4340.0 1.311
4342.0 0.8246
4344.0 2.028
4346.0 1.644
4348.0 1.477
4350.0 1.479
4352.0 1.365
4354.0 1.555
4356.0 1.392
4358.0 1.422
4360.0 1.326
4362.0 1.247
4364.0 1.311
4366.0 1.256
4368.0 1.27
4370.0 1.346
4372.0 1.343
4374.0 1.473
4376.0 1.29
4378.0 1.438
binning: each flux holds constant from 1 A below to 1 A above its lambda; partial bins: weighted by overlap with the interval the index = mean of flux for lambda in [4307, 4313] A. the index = 1.16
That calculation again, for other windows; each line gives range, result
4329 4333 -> 1.4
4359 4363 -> 1.29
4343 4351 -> 1.66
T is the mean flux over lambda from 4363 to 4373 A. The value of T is 1.31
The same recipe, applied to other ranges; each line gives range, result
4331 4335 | 1.42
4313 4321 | 1.43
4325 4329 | 1.5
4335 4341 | 1.48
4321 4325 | 1.75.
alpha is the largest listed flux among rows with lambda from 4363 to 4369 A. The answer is 1.311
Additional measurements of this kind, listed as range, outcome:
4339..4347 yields 2.028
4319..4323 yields 1.823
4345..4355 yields 1.644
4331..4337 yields 1.452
